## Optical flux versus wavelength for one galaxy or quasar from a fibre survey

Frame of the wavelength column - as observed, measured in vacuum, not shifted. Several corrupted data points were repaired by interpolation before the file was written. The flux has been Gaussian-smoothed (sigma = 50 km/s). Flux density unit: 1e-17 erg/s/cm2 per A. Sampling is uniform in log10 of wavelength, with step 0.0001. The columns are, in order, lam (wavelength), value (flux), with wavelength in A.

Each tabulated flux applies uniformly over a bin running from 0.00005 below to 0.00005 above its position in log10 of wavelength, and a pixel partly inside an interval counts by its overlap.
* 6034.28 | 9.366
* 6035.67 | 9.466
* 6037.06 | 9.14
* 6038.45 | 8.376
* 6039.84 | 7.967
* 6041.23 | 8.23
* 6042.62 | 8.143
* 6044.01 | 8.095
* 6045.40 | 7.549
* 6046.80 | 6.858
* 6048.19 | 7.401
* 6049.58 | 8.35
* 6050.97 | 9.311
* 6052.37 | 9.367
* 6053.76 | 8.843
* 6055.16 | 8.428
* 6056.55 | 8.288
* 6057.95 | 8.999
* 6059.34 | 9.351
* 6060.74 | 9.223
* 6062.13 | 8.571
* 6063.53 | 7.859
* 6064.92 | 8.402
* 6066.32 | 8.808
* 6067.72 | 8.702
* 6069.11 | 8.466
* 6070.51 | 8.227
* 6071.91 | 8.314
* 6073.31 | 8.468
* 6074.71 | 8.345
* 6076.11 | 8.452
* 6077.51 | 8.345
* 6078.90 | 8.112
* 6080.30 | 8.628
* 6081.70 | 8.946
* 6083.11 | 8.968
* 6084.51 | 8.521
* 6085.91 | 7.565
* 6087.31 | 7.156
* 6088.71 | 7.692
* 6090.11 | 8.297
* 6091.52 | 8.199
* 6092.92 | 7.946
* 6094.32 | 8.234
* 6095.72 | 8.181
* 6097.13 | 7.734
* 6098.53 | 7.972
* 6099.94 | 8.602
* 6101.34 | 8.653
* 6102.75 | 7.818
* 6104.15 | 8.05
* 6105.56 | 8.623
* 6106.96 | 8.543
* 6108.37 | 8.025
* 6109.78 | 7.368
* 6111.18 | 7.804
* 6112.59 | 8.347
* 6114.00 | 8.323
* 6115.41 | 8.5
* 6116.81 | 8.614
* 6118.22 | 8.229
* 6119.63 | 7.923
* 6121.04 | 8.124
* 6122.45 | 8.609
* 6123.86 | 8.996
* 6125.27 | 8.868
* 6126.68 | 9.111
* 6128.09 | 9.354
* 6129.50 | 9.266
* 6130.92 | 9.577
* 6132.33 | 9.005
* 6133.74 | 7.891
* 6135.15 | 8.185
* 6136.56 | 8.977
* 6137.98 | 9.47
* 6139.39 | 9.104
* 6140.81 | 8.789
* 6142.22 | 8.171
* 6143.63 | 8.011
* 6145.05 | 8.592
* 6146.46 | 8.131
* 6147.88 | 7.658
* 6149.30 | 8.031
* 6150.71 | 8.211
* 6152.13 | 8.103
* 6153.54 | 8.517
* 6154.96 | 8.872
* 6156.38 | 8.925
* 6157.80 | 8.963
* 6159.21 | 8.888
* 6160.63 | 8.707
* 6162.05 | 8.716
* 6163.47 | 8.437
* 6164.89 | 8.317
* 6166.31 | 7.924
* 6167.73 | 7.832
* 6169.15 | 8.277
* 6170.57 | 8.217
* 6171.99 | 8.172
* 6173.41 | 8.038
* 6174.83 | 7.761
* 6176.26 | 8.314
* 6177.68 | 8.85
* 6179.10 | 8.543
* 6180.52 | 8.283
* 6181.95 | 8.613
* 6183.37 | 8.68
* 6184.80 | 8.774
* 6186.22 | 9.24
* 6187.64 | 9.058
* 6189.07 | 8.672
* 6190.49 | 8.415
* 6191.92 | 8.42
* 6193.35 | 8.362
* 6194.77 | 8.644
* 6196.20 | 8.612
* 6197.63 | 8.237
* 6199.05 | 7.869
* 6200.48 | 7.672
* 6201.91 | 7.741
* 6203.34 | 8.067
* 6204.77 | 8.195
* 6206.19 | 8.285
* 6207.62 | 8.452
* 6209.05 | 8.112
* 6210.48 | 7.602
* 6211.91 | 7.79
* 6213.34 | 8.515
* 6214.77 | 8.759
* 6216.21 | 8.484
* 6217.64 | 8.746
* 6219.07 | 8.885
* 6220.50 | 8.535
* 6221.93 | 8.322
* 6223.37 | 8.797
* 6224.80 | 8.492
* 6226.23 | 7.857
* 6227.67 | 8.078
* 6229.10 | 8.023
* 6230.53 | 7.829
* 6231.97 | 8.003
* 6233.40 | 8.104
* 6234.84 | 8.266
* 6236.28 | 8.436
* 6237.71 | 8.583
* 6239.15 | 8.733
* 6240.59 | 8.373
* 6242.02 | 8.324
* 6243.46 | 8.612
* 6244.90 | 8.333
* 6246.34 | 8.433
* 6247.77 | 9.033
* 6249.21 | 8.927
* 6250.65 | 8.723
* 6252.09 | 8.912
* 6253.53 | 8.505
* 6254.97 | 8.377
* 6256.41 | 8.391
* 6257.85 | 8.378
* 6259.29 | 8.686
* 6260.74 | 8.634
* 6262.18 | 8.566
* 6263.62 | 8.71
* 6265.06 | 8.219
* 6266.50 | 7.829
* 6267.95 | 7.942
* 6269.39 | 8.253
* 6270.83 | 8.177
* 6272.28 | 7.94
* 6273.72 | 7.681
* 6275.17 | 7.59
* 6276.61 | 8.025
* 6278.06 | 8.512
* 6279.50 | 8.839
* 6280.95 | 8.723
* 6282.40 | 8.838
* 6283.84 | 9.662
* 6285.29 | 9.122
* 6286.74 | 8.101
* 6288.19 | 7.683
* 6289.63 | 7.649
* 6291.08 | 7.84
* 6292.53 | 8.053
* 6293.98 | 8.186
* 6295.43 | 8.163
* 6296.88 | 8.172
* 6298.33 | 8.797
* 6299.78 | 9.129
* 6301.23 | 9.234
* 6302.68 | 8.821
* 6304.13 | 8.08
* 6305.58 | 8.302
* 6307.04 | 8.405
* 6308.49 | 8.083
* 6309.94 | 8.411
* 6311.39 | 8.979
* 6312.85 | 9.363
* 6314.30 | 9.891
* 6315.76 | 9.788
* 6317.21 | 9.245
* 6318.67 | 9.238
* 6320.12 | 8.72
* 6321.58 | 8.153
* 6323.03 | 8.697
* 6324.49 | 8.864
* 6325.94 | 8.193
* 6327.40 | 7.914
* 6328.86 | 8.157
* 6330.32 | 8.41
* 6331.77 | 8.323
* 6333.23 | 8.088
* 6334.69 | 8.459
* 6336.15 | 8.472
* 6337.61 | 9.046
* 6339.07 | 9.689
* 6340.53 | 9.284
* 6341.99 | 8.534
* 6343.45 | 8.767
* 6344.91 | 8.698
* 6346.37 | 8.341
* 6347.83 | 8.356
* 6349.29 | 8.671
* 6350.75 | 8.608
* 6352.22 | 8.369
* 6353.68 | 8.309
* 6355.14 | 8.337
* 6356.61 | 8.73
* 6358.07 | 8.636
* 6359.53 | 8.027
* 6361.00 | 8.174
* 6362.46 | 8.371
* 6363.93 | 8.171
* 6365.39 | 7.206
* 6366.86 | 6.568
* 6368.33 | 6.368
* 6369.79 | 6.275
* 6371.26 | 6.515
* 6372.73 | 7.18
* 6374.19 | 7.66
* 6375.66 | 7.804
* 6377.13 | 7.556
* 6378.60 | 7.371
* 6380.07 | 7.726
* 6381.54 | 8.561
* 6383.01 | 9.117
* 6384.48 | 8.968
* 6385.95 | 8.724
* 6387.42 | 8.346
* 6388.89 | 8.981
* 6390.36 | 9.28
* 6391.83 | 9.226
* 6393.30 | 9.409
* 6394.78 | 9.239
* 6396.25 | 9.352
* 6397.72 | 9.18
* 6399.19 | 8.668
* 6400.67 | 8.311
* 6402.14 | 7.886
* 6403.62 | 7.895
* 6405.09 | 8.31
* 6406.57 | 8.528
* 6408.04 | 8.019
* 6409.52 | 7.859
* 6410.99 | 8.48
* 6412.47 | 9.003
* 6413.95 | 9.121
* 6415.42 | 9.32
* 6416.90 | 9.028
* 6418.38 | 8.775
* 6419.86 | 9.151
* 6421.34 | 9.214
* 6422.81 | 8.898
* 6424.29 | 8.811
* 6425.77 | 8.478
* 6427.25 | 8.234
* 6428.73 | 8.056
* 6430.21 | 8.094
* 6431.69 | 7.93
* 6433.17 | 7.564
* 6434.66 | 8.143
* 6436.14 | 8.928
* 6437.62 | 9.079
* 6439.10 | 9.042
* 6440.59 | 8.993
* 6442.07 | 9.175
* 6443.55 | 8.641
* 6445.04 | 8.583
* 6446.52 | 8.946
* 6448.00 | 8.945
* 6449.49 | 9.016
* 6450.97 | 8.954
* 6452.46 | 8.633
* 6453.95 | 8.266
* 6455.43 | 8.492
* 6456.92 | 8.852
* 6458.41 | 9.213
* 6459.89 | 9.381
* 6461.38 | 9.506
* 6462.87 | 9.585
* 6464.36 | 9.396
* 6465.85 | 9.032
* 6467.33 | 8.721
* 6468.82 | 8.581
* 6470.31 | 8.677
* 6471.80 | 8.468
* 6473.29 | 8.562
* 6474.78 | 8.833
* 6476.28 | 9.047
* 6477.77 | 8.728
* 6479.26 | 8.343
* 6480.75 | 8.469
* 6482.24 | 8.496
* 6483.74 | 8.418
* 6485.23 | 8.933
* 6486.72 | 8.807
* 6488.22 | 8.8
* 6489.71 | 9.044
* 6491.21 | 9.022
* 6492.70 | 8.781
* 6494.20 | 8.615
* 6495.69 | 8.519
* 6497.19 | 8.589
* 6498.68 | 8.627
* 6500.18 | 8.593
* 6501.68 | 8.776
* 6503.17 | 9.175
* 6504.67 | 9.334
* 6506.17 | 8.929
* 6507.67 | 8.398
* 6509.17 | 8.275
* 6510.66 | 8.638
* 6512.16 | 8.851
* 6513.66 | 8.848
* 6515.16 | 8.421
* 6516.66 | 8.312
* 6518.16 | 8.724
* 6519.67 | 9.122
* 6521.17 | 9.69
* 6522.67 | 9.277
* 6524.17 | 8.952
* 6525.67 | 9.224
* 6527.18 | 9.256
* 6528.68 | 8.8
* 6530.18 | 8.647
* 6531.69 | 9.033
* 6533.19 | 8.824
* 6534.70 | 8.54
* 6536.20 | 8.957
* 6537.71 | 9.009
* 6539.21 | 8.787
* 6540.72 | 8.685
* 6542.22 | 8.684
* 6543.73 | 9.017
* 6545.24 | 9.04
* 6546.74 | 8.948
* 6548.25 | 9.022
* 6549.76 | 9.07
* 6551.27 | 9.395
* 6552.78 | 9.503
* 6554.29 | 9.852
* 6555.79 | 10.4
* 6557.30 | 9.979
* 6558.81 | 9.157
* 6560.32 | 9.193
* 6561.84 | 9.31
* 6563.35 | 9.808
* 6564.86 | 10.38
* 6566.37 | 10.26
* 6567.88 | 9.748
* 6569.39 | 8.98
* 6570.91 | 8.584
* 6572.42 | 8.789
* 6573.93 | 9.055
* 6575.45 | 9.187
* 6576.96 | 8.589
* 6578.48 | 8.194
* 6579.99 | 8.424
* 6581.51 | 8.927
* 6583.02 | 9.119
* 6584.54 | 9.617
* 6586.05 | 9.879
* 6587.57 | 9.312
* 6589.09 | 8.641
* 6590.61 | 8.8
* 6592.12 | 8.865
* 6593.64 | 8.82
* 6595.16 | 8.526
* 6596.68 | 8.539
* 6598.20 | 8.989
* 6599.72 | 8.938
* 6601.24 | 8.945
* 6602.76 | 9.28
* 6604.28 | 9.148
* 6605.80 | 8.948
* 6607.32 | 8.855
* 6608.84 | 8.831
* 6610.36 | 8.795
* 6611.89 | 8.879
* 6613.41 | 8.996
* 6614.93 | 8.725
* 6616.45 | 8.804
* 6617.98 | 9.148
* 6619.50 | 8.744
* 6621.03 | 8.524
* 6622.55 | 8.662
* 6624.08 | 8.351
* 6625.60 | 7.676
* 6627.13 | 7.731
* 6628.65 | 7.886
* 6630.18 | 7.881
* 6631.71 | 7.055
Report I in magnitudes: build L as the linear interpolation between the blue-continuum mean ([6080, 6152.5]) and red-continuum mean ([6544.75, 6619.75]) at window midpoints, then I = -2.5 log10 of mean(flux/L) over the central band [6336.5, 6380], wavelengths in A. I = 0.09 mag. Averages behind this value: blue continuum 8.38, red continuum 9.12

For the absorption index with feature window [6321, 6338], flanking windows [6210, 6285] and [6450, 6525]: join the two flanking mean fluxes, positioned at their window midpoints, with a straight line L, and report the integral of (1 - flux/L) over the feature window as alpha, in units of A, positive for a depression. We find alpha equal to 0.3 A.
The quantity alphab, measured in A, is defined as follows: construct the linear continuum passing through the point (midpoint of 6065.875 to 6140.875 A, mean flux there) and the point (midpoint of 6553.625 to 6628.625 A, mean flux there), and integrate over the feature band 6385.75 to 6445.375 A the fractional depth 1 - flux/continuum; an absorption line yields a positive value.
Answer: 0.8 A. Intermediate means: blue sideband 8.42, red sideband 9.01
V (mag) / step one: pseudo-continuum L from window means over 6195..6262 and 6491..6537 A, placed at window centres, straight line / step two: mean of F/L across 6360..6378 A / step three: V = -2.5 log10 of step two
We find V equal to 0.173 mag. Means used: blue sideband 8.37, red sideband 8.83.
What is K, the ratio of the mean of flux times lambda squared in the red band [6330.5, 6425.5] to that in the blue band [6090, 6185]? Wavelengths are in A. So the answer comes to 1.1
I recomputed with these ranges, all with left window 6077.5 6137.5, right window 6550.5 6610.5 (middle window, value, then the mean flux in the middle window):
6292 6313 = 0.02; 8.53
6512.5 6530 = 0.01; 8.95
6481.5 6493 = 0.03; 8.79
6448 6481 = 0.01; 8.86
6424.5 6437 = 0.09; 8.21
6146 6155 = 0.04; 8.17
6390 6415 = 0.02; 8.69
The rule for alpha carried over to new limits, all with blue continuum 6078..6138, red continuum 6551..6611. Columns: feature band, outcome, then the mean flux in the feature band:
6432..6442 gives 0.3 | 8.63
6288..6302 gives 0.6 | 8.32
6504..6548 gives 1.0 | 8.87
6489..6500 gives 0.3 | 8.73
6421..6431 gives 0.4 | 8.52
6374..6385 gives 0.9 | 8.09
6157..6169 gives 0.0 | 8.47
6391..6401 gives -0.3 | 9.09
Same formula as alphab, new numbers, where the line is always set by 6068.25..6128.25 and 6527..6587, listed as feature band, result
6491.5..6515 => 0.88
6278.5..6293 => 0.33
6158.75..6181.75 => 0.29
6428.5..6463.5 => 0.78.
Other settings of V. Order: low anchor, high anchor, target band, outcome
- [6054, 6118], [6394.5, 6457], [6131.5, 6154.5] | -0.01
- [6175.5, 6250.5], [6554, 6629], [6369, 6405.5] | 0.05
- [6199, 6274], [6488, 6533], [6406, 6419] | 0.00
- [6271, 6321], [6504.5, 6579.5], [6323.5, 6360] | 0.01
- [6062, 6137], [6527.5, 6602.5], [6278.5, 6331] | 0.01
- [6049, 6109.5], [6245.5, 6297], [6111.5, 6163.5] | -0.03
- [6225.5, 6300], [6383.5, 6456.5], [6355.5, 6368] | 0.08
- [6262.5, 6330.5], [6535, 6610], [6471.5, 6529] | 0.02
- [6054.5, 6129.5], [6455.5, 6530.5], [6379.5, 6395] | -0.02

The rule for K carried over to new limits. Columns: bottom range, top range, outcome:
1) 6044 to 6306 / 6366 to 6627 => 1.16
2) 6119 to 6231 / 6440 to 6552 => 1.16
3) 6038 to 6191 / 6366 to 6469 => 1.12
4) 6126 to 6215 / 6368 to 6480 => 1.10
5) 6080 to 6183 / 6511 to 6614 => 1.24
